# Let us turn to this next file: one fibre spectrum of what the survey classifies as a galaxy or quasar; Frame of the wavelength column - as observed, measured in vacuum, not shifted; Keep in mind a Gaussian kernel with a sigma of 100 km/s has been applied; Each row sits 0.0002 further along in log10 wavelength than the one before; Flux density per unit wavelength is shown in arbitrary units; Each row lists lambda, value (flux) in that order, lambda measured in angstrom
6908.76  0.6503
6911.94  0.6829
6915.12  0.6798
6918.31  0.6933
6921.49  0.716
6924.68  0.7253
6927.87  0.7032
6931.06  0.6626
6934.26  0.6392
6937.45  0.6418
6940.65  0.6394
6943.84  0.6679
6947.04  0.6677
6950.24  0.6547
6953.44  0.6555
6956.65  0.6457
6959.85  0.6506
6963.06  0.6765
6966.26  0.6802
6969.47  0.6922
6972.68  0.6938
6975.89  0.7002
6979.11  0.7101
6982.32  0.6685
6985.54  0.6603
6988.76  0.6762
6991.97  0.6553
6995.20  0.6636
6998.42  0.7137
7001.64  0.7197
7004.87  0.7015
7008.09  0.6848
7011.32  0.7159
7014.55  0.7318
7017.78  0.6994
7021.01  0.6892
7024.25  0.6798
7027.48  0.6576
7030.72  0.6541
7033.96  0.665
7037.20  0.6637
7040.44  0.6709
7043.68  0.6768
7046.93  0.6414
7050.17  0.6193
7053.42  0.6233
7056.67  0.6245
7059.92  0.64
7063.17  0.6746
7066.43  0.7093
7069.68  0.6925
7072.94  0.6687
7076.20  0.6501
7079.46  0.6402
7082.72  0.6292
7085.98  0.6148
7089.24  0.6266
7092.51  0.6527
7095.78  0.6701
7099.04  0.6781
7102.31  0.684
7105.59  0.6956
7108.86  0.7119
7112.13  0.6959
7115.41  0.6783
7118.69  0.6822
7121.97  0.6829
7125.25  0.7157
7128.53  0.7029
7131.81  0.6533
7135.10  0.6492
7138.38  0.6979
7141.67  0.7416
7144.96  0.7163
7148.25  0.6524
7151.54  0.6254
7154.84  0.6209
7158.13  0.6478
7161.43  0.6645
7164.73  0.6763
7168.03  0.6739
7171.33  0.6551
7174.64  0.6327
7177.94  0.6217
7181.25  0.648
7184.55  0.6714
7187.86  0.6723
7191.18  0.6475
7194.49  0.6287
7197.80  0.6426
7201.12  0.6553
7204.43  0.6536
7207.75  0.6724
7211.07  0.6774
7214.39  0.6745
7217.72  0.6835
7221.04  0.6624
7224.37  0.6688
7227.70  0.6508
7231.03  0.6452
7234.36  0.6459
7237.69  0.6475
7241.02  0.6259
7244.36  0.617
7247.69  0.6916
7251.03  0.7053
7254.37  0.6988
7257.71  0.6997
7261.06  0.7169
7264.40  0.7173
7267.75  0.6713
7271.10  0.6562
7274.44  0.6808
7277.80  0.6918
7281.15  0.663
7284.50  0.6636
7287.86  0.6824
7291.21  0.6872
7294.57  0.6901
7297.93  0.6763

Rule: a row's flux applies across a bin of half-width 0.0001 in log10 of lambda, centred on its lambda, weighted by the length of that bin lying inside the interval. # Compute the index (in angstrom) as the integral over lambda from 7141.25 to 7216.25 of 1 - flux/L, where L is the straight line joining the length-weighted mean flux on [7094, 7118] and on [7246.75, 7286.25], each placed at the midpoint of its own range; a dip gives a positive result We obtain 3.18 angstrom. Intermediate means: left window 0.687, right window 0.688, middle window 0.658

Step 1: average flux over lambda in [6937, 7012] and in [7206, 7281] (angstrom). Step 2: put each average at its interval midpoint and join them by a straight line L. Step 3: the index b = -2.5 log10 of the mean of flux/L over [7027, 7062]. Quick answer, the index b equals 0.044 mag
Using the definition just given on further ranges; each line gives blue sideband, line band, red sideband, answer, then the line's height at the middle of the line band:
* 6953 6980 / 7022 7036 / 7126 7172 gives 0.02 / 0.676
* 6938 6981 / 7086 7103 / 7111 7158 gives 0.03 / 0.677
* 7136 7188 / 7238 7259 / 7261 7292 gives 0.01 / 0.677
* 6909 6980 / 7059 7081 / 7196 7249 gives 0.00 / 0.667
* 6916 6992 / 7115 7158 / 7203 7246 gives -0.03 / 0.662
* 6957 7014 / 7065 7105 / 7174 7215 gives 0.02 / 0.671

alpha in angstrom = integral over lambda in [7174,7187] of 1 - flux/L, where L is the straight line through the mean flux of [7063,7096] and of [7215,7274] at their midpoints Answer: 0.37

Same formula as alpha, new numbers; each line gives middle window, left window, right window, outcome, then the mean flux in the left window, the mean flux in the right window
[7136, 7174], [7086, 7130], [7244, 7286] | 0.72 angstrom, 0.68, 0.685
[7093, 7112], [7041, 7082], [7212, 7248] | -0.92 angstrom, 0.655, 0.655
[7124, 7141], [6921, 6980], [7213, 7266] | -0.35 angstrom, 0.674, 0.672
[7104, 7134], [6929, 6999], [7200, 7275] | -0.92 angstrom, 0.668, 0.67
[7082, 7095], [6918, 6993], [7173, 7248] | 0.58 angstrom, 0.674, 0.653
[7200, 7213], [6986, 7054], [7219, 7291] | 0.15 angstrom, 0.677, 0.672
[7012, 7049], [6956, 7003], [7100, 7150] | 0.46 angstrom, 0.681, 0.69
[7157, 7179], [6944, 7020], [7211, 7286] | 0.69 angstrom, 0.683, 0.672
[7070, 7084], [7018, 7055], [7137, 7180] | 0.19 angstrom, 0.66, 0.663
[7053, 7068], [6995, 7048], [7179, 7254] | 0.51 angstrom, 0.685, 0.659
